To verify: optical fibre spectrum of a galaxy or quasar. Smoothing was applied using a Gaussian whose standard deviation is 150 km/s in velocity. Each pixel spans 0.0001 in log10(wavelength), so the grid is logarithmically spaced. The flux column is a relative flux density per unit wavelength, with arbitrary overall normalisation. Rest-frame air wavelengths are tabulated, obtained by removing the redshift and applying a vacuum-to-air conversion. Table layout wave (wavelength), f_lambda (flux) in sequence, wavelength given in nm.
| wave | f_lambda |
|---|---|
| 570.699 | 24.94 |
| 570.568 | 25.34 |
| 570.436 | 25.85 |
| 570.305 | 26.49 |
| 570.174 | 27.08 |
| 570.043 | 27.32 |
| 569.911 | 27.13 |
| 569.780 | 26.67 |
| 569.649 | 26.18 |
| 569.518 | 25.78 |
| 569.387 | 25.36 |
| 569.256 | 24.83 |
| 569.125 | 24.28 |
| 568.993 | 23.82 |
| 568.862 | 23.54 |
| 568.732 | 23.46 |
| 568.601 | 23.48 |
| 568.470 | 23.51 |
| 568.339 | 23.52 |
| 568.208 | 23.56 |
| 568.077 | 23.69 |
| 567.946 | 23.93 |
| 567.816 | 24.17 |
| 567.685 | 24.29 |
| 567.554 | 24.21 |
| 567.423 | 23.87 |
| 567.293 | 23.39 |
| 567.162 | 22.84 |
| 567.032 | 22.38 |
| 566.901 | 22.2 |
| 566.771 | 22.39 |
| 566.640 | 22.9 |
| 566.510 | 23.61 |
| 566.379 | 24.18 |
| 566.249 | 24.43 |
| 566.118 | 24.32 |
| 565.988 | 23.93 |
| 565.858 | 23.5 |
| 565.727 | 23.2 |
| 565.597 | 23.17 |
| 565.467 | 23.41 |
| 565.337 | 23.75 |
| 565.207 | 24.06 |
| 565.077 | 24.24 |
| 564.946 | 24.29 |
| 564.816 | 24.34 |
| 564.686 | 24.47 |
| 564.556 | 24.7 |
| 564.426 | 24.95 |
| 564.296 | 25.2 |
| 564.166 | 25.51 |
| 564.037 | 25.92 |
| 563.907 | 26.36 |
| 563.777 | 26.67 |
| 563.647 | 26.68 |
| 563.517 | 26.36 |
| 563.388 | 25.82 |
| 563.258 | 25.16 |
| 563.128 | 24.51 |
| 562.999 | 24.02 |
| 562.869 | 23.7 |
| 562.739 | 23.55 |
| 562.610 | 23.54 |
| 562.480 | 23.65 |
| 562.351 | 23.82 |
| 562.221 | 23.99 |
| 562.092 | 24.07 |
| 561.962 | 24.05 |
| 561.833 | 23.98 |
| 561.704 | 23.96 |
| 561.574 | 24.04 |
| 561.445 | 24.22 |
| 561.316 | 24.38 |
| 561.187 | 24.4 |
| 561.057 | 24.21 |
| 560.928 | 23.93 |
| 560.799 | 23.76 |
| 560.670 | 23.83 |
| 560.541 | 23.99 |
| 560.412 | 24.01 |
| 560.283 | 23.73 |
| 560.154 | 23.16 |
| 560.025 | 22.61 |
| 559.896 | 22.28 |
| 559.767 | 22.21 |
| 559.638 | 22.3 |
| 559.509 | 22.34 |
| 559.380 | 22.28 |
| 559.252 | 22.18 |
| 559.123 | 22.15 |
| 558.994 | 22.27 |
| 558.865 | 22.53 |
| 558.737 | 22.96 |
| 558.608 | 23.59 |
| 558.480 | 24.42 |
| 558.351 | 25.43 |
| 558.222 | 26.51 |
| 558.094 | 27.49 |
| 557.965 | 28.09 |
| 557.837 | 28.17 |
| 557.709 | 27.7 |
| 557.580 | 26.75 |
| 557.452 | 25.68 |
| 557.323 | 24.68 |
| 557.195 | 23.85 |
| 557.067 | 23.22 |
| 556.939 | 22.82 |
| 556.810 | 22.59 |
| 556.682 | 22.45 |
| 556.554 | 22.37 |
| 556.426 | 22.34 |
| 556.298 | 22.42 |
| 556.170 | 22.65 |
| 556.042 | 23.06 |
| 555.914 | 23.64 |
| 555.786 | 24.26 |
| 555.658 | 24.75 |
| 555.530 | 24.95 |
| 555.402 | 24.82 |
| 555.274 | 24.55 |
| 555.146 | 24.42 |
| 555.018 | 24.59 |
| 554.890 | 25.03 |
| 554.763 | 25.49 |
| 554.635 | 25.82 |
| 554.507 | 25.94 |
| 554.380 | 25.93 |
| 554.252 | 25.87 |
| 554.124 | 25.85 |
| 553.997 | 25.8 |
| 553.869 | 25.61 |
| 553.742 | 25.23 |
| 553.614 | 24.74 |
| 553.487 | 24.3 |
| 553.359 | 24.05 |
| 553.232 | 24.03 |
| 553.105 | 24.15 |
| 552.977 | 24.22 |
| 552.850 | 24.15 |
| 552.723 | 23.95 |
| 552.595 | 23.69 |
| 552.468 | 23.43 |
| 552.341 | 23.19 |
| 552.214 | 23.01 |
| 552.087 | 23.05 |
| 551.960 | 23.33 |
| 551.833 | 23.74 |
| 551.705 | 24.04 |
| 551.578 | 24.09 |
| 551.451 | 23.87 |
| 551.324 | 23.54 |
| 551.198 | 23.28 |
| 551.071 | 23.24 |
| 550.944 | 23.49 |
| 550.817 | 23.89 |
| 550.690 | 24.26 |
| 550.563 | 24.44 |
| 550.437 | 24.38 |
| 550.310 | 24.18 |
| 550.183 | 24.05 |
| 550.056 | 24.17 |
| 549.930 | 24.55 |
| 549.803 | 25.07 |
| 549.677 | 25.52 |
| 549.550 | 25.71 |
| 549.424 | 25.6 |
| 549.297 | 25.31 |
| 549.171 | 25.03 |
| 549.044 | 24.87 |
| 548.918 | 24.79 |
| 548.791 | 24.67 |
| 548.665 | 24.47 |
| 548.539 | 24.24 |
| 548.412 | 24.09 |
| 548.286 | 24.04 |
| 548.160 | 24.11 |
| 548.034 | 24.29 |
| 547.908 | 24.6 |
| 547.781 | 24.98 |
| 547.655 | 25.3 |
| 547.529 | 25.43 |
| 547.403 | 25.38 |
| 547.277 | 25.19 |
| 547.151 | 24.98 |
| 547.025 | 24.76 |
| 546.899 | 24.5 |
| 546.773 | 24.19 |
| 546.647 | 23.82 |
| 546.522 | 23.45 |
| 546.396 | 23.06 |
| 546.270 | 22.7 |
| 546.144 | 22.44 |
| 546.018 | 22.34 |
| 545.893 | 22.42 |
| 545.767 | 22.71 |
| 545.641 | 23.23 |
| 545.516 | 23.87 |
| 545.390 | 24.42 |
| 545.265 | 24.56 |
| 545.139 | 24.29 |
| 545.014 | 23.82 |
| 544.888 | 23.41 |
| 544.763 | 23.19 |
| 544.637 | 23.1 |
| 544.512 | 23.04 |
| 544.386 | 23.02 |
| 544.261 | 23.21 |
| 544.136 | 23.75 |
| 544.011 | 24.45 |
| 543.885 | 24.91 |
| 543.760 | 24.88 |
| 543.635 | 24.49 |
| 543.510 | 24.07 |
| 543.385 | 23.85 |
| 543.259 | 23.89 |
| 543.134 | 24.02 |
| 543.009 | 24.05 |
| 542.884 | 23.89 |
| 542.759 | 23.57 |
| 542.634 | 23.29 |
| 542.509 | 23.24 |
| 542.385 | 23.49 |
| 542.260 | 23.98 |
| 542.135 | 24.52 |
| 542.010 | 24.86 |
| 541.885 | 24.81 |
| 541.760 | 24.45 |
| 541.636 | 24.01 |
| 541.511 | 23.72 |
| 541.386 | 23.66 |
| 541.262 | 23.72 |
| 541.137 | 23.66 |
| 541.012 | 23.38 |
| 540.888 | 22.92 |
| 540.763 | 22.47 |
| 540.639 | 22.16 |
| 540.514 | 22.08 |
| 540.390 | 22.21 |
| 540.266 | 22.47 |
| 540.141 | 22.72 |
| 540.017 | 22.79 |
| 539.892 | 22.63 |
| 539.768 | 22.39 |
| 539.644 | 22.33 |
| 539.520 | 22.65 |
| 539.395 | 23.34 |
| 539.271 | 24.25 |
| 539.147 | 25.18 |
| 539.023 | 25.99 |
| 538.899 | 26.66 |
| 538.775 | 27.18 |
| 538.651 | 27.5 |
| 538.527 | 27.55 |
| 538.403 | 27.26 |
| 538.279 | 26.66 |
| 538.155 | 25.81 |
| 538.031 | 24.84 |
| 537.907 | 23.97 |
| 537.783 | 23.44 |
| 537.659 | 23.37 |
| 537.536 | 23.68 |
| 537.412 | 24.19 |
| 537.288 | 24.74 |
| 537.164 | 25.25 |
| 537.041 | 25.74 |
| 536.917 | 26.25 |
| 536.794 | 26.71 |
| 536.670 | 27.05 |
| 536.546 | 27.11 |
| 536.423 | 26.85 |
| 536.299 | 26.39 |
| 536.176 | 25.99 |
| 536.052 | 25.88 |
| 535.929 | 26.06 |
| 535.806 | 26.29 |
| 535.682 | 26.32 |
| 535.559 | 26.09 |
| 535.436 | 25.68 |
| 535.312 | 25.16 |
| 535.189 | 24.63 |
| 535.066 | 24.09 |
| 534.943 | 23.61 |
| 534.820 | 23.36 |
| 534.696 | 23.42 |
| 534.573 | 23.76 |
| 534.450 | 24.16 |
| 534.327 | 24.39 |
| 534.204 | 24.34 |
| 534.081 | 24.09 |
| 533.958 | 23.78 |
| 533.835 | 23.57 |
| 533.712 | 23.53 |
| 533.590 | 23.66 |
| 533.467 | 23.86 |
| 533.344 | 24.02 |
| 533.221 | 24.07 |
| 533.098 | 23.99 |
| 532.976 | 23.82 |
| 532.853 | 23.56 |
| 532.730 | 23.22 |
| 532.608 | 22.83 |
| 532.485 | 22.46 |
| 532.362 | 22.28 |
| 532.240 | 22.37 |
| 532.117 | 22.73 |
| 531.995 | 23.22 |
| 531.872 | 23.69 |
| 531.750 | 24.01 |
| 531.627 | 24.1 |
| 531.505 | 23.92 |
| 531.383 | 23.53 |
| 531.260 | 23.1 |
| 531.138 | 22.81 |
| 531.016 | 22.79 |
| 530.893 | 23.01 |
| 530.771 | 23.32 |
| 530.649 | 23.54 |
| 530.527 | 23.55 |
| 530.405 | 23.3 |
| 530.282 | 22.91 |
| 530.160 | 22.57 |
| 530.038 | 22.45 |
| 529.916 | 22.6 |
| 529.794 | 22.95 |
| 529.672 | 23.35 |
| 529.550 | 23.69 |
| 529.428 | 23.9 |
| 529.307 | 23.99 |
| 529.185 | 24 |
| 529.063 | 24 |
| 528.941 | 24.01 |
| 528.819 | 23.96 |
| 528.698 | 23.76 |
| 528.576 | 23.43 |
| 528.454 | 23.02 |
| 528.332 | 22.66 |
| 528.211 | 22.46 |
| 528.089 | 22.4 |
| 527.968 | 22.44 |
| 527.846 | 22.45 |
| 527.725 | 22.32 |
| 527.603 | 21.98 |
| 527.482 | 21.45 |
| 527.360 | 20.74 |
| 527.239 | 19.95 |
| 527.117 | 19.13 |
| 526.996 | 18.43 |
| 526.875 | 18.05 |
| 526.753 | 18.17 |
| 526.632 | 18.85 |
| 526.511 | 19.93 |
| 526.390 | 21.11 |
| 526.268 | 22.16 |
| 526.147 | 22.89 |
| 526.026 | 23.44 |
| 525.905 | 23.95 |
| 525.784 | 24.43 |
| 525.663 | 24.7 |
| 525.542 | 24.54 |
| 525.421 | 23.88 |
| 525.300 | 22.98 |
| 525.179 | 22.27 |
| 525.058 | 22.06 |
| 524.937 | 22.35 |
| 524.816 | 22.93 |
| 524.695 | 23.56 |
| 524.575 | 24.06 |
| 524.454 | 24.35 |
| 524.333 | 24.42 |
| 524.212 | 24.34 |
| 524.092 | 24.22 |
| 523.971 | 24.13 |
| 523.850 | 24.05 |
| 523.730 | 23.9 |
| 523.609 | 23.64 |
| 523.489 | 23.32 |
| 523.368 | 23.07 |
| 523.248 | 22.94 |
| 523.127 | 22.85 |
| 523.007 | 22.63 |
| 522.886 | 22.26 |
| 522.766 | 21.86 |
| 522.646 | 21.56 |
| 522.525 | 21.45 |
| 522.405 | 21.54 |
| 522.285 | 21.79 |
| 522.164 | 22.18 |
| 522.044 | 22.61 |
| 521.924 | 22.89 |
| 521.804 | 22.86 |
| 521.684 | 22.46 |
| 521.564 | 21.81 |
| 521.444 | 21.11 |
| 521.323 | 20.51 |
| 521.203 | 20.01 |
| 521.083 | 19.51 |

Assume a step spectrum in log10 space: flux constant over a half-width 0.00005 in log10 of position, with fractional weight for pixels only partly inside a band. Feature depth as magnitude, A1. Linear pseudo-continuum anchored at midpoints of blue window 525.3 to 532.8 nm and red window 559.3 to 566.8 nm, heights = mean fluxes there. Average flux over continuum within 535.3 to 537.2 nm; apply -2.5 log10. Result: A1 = -0.14 mag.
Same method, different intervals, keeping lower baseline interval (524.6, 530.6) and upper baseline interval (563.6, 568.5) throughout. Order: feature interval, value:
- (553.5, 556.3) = -0.05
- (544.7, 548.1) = -0.03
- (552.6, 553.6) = -0.03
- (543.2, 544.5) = -0.04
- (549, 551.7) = -0.04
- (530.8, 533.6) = -0.03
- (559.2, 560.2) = 0.07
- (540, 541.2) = 0.02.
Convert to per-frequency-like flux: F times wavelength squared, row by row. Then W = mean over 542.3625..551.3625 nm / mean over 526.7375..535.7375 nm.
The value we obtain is 1.1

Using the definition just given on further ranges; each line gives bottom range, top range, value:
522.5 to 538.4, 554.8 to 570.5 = 1.16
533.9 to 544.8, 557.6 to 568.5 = 1.08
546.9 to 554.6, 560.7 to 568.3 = 1.04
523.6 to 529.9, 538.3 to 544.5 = 1.12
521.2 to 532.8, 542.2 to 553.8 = 1.15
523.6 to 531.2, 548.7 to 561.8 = 1.18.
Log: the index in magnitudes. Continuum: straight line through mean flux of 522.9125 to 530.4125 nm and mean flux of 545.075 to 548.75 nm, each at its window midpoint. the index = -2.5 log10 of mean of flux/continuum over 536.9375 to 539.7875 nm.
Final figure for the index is -0.07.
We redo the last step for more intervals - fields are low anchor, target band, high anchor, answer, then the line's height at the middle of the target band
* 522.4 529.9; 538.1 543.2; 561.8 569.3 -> -0.04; 23.2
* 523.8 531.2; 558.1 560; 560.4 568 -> 0.03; 24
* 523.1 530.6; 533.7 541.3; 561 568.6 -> -0.07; 23.1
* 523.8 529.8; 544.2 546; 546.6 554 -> 0.03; 24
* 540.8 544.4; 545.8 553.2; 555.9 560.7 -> -0.01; 23.9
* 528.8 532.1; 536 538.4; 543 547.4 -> -0.09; 23.6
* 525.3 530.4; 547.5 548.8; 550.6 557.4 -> -0.04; 23.7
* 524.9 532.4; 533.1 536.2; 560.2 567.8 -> -0.08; 22.9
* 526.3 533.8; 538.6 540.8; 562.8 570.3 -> -0.03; 23.1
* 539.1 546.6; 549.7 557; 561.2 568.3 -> -0.01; 23.8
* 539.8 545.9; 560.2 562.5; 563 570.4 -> 0.01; 24.3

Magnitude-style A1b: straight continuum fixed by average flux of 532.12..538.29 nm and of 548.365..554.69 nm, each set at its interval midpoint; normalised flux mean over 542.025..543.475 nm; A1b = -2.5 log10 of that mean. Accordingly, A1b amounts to 0.030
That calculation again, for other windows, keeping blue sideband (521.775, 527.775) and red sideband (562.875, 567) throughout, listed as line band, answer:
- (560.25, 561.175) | 0.01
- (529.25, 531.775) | -0.03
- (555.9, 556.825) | 0.06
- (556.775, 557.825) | -0.04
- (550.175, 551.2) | -0.01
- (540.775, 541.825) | -0.02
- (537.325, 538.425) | -0.08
